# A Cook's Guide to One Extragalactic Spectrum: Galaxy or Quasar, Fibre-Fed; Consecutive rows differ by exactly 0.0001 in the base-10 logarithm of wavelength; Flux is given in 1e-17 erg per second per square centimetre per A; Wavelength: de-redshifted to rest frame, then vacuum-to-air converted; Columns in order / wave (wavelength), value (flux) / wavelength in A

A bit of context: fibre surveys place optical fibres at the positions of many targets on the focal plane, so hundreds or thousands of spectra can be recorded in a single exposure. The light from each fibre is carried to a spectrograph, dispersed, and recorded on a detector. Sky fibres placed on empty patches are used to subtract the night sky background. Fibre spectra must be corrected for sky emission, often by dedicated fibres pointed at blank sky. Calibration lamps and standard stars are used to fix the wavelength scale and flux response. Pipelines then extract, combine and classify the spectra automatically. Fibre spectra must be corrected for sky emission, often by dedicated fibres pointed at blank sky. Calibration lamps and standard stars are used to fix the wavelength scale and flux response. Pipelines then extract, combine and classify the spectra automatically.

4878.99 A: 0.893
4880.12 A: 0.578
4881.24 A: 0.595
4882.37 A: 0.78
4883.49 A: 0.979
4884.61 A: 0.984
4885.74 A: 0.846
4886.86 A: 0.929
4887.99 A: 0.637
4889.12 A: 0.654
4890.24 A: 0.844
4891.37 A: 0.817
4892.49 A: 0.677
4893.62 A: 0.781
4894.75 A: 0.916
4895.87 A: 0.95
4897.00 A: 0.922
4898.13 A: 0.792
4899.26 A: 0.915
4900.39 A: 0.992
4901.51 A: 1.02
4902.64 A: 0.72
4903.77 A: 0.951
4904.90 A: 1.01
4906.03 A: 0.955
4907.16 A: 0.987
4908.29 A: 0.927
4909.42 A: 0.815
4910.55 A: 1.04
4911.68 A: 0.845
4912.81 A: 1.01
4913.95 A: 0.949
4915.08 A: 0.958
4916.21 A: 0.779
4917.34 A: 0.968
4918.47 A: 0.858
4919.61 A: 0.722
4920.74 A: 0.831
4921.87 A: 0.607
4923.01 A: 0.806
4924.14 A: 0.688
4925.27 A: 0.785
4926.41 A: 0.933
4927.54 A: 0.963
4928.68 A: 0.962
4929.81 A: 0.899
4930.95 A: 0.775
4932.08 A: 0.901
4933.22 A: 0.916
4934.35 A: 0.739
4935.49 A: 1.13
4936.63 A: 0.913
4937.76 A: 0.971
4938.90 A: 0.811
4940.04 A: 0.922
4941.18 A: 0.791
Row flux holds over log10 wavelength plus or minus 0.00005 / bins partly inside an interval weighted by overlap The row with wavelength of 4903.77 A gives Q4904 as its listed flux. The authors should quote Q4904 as 0.951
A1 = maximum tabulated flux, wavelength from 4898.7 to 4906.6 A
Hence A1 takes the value 1.02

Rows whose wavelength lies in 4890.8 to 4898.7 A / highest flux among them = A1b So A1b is 0.95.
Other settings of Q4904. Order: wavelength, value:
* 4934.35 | 0.739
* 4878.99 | 0.893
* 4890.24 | 0.844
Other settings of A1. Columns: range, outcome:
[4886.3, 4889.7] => 0.929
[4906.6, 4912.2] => 1.04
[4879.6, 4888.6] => 0.984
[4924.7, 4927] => 0.933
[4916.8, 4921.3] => 0.968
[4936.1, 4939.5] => 0.971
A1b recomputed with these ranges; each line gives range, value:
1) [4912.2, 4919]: 1.01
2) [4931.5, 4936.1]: 1.13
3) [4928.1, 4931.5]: 0.962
